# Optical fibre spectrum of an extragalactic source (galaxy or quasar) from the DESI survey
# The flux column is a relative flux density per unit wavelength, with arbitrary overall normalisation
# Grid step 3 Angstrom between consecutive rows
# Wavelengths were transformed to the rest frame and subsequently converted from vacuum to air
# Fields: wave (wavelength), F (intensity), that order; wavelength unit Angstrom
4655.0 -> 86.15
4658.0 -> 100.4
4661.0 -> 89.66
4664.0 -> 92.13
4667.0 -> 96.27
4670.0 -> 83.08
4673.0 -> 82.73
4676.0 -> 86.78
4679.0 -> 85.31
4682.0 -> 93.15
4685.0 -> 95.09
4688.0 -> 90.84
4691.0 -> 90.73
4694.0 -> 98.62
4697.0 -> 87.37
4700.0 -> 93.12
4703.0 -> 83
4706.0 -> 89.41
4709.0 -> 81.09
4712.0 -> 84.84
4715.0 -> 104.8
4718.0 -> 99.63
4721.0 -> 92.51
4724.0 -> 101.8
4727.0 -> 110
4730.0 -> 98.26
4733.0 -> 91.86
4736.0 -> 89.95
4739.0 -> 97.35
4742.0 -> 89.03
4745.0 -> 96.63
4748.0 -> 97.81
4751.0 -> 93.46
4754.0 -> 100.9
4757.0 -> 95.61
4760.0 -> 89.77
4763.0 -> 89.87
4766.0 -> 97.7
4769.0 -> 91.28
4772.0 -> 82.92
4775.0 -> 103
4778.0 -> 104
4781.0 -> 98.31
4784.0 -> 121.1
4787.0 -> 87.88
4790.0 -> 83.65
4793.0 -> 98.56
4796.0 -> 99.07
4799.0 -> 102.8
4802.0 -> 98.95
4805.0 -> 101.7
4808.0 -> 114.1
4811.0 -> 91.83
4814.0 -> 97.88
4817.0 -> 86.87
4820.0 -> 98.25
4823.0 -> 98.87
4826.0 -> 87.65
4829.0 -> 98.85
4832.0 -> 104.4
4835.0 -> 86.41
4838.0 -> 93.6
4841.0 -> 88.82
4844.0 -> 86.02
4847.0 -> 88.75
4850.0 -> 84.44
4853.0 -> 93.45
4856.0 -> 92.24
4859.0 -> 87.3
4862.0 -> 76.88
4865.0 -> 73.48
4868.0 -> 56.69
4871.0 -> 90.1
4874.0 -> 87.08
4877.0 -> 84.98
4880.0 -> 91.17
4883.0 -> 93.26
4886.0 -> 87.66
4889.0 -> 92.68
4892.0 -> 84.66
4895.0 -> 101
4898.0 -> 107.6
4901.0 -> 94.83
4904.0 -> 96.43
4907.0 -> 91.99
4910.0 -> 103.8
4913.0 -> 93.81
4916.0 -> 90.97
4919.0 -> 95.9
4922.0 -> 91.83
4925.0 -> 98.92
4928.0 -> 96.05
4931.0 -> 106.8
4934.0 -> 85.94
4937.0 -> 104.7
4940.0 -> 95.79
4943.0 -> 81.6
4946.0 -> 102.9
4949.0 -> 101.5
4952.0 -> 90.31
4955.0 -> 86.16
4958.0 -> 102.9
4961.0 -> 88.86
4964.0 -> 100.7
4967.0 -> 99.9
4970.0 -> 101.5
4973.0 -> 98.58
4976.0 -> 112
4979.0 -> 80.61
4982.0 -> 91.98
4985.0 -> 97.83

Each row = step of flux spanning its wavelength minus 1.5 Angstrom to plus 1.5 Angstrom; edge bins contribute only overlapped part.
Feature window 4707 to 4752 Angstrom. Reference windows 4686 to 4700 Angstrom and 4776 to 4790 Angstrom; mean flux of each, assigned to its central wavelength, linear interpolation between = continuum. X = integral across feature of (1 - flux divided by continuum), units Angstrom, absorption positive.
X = 0.2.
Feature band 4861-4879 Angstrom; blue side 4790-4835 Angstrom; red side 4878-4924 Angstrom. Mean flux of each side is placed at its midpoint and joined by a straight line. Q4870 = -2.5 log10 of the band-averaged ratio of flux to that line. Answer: 0.21 mag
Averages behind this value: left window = 97.7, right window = 94.5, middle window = 78.6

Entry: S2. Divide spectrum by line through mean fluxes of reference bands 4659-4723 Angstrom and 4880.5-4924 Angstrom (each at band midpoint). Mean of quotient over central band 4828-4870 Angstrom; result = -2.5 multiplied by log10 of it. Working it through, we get 0.09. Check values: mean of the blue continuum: 90.6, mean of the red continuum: 94.7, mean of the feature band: 86.4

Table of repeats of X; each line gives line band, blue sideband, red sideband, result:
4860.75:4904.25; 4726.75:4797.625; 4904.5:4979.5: 3.8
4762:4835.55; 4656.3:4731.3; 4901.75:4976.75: -2.4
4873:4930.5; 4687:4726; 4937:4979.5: 0.9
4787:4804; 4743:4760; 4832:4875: -0.9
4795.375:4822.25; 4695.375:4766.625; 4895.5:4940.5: -1.1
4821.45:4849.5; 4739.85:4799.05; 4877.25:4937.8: 1.0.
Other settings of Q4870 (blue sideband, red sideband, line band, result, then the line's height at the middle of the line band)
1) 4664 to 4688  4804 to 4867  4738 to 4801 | -0.06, 90.6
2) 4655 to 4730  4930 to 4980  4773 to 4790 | -0.08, 93.7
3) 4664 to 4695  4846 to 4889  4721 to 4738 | -0.10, 88.8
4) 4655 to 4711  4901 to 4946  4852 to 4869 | 0.17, 94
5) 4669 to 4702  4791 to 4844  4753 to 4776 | 0.00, 93.8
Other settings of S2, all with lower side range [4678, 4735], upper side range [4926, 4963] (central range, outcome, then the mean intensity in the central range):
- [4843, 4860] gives 0.07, 88.8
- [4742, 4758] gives -0.03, 96.2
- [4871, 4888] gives 0.07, 89.1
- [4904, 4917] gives 0.00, 95.5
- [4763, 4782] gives -0.02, 95.6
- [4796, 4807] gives -0.08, 101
